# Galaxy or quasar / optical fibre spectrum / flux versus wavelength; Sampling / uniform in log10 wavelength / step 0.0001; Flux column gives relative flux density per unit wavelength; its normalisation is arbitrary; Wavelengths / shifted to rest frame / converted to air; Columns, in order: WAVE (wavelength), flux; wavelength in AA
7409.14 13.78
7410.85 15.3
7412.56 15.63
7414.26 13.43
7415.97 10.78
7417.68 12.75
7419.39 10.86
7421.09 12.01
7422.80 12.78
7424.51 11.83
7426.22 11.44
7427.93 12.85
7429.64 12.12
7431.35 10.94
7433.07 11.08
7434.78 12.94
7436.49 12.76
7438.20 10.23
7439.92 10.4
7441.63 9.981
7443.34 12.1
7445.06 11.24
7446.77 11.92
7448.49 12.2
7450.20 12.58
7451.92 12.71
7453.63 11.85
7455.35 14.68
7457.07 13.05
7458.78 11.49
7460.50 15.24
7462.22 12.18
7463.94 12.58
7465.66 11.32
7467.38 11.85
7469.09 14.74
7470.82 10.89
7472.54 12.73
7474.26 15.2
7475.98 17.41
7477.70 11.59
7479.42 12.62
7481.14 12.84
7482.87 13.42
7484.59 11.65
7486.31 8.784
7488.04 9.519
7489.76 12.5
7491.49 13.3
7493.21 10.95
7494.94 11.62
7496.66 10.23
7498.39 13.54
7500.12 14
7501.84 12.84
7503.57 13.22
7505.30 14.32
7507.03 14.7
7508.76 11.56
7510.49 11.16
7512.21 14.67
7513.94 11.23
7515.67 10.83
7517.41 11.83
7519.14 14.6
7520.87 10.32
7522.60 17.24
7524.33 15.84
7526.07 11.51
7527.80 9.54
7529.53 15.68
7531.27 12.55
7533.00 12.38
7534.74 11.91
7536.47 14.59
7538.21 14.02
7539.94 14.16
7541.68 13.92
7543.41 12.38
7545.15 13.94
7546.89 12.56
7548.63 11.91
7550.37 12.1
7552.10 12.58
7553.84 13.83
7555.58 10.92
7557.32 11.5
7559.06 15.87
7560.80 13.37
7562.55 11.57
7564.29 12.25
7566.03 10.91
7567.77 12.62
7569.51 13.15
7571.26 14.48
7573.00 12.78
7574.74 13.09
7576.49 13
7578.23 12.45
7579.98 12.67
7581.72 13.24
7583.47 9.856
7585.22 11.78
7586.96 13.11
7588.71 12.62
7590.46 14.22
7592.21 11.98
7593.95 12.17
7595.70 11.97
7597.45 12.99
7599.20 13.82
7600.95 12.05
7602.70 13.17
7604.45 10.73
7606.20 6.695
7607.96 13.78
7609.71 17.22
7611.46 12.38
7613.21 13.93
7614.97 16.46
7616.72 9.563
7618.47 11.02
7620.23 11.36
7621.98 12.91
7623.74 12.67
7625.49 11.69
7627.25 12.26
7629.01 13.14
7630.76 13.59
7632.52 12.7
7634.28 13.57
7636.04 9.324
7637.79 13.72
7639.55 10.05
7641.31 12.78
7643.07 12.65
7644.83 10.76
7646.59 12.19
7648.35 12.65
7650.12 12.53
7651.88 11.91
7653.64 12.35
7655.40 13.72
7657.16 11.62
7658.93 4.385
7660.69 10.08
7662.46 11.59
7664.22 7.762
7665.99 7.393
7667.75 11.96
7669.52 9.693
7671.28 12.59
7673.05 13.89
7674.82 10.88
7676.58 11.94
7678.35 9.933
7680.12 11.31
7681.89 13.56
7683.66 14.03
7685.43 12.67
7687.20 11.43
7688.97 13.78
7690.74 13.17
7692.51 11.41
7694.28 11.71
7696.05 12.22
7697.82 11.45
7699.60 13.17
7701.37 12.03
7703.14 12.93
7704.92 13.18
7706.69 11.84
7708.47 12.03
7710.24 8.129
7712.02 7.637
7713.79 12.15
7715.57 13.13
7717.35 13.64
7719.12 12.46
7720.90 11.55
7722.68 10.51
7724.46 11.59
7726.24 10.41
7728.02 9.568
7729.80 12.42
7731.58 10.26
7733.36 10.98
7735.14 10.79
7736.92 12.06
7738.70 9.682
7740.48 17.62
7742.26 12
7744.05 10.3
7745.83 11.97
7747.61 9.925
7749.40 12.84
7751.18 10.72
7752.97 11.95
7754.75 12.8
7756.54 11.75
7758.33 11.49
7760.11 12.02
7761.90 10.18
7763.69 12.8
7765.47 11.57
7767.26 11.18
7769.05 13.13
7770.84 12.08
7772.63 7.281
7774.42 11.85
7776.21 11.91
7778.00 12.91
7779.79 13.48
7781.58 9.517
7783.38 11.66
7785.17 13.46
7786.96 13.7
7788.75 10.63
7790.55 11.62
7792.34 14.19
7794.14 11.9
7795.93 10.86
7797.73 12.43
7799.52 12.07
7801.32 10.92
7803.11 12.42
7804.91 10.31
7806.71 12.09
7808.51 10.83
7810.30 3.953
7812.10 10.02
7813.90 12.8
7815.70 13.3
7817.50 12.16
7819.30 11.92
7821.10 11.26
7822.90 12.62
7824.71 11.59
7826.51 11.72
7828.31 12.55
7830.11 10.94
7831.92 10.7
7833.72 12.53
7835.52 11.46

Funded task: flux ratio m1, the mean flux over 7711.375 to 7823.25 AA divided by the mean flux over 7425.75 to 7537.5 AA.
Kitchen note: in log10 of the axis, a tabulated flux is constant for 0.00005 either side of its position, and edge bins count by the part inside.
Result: 0.93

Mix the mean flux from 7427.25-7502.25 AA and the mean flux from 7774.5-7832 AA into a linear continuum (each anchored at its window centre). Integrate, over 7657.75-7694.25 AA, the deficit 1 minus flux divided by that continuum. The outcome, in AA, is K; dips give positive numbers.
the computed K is 2.1 AA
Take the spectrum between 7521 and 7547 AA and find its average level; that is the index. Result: 13.4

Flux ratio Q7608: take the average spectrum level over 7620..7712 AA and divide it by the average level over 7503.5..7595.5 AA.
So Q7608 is 0.91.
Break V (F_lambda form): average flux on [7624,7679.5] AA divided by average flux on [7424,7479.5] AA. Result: 0.93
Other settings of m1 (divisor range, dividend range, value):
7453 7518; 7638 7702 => 0.92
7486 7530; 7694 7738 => 0.92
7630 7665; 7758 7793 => 1.03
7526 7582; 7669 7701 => 0.95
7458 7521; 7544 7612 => 1.00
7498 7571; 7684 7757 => 0.91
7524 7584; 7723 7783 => 0.90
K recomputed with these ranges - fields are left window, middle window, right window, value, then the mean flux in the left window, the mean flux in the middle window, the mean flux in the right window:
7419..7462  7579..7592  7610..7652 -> -0.2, 12.1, 12.5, 12.4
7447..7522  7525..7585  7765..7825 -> -1.9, 12.6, 12.7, 11.6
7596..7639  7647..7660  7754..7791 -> 1.1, 12.5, 11.3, 11.8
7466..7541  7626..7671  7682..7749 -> 2.7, 12.8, 11.4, 11.8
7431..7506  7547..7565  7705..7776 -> -0.8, 12.4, 12.6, 11.5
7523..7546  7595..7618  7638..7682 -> -1.0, 13.3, 12.7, 11.2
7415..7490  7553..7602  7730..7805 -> -2.6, 12.2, 12.7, 11.8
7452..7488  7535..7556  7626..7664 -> -1.4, 12.7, 13.1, 11.7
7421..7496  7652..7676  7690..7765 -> 2.3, 12.2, 10.7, 11.7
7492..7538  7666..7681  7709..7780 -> 0.8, 12.8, 11.3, 11.5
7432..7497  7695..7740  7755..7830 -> 1.0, 12.2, 11.5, 11.6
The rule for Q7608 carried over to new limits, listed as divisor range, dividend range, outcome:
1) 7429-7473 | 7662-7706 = 0.97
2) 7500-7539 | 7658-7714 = 0.87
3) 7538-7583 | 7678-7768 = 0.92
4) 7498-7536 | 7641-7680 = 0.86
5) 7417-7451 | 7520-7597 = 1.09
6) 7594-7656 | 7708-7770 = 0.93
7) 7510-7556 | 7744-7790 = 0.90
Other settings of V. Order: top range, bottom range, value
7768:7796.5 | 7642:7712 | 1.03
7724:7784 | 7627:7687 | 0.99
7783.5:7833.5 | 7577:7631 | 0.93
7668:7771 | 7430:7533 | 0.94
